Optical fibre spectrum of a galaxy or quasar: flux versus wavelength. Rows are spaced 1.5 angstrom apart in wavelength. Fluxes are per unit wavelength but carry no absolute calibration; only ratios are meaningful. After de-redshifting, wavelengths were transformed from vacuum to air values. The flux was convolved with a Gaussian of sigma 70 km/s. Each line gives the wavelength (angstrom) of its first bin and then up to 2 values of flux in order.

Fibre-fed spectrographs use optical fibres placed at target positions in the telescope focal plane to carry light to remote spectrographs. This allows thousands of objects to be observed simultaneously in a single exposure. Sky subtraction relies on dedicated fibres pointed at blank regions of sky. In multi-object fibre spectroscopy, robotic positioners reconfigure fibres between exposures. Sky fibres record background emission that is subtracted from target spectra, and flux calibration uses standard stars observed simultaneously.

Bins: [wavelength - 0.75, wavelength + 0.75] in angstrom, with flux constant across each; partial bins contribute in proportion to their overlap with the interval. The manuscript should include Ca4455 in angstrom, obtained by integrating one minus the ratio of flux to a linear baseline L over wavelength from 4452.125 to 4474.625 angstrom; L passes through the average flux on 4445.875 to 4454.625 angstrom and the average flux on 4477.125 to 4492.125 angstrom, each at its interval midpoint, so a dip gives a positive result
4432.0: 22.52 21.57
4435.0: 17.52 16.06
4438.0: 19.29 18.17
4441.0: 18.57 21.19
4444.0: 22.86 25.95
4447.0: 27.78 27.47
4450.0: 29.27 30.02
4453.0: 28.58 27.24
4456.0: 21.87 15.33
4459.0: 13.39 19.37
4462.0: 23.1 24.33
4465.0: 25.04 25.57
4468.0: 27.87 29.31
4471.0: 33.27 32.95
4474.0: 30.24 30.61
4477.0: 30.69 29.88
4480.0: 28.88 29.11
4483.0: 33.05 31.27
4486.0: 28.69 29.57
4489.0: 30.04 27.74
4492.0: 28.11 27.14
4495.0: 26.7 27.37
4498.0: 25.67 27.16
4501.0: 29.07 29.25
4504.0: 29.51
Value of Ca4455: 2.9 angstrom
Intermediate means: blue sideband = 28.4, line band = 25.2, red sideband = 29.7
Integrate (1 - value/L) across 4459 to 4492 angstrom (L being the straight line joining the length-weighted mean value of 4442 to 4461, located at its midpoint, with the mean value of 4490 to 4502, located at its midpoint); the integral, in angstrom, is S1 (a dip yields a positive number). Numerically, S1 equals -3.0 angstrom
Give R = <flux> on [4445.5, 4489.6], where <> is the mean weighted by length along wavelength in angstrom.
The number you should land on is 27.3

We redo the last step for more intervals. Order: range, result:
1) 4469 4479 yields 31.1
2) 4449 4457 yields 27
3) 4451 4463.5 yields 22.3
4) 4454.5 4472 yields 23.8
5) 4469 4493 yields 30.2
